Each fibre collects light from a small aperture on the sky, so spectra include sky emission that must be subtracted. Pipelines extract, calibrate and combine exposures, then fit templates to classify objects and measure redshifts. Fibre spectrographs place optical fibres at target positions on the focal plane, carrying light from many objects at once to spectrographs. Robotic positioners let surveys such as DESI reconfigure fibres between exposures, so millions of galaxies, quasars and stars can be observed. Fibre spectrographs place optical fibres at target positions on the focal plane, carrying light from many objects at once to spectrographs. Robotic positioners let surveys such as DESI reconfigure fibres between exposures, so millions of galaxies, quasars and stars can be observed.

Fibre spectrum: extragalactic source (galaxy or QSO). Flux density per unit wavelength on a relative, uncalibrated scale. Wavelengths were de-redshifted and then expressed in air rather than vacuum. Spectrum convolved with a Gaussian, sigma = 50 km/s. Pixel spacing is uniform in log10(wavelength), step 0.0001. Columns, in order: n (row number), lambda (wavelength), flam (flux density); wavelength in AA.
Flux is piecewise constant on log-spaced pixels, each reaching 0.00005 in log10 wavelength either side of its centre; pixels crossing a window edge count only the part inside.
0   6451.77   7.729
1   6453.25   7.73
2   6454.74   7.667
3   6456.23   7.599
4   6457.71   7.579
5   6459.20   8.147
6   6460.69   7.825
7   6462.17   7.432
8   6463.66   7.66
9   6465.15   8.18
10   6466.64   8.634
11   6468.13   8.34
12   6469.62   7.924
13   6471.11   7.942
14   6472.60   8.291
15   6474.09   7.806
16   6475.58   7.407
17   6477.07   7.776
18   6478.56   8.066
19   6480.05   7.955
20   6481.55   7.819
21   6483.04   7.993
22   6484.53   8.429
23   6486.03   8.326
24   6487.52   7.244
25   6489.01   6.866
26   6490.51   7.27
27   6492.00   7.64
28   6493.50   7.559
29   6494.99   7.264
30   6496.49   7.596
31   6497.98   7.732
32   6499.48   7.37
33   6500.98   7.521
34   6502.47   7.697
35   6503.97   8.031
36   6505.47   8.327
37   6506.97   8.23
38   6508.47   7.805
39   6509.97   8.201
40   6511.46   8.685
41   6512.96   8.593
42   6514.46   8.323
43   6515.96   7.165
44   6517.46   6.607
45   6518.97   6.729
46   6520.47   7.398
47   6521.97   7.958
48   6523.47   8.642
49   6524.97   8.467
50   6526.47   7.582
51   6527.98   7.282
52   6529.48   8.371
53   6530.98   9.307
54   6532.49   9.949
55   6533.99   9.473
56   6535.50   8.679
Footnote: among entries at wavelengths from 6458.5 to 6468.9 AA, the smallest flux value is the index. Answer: 7.432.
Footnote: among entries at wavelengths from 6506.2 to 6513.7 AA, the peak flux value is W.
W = 8.685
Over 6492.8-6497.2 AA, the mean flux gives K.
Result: 7.47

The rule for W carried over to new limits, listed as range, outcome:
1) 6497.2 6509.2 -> 8.327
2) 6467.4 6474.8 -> 8.34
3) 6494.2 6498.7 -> 7.732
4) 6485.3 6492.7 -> 8.326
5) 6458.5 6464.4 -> 8.147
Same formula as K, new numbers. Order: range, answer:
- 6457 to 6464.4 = 7.73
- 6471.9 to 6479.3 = 7.87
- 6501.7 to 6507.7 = 8.07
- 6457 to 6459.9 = 7.85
